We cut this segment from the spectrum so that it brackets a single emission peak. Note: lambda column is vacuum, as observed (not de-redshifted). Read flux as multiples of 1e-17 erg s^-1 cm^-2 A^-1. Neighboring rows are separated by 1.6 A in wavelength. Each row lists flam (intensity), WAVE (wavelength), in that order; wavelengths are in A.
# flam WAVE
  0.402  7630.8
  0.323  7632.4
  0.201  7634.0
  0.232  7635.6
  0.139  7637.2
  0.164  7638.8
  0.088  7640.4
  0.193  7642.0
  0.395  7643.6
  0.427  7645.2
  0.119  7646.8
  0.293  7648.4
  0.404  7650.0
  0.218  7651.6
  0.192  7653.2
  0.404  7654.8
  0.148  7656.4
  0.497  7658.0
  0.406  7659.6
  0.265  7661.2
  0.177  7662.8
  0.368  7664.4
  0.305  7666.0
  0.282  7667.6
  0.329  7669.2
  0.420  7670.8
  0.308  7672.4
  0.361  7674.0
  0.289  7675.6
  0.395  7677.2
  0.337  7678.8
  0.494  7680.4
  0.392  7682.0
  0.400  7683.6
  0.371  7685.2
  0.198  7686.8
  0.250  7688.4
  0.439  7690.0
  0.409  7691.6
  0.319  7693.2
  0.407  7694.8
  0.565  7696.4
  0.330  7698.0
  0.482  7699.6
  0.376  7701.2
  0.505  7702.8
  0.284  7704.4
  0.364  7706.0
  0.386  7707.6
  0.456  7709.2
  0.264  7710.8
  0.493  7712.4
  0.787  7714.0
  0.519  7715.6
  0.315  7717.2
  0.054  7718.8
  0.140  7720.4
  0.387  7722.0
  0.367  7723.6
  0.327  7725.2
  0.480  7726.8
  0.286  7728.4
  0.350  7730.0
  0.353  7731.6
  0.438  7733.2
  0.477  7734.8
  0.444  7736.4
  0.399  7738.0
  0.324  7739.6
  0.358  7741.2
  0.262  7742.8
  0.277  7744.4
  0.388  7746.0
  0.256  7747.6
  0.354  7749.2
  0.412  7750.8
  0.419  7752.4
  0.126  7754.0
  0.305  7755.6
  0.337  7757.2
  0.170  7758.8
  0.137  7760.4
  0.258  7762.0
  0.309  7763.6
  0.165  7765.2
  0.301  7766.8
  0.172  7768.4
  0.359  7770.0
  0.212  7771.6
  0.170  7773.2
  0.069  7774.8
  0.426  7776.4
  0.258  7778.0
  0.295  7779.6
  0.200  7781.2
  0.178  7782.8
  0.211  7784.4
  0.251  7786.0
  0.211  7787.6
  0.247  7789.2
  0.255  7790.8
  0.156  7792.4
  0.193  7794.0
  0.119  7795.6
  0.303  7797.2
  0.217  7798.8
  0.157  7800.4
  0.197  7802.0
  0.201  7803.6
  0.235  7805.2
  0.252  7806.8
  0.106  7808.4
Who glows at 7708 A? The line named Mg II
